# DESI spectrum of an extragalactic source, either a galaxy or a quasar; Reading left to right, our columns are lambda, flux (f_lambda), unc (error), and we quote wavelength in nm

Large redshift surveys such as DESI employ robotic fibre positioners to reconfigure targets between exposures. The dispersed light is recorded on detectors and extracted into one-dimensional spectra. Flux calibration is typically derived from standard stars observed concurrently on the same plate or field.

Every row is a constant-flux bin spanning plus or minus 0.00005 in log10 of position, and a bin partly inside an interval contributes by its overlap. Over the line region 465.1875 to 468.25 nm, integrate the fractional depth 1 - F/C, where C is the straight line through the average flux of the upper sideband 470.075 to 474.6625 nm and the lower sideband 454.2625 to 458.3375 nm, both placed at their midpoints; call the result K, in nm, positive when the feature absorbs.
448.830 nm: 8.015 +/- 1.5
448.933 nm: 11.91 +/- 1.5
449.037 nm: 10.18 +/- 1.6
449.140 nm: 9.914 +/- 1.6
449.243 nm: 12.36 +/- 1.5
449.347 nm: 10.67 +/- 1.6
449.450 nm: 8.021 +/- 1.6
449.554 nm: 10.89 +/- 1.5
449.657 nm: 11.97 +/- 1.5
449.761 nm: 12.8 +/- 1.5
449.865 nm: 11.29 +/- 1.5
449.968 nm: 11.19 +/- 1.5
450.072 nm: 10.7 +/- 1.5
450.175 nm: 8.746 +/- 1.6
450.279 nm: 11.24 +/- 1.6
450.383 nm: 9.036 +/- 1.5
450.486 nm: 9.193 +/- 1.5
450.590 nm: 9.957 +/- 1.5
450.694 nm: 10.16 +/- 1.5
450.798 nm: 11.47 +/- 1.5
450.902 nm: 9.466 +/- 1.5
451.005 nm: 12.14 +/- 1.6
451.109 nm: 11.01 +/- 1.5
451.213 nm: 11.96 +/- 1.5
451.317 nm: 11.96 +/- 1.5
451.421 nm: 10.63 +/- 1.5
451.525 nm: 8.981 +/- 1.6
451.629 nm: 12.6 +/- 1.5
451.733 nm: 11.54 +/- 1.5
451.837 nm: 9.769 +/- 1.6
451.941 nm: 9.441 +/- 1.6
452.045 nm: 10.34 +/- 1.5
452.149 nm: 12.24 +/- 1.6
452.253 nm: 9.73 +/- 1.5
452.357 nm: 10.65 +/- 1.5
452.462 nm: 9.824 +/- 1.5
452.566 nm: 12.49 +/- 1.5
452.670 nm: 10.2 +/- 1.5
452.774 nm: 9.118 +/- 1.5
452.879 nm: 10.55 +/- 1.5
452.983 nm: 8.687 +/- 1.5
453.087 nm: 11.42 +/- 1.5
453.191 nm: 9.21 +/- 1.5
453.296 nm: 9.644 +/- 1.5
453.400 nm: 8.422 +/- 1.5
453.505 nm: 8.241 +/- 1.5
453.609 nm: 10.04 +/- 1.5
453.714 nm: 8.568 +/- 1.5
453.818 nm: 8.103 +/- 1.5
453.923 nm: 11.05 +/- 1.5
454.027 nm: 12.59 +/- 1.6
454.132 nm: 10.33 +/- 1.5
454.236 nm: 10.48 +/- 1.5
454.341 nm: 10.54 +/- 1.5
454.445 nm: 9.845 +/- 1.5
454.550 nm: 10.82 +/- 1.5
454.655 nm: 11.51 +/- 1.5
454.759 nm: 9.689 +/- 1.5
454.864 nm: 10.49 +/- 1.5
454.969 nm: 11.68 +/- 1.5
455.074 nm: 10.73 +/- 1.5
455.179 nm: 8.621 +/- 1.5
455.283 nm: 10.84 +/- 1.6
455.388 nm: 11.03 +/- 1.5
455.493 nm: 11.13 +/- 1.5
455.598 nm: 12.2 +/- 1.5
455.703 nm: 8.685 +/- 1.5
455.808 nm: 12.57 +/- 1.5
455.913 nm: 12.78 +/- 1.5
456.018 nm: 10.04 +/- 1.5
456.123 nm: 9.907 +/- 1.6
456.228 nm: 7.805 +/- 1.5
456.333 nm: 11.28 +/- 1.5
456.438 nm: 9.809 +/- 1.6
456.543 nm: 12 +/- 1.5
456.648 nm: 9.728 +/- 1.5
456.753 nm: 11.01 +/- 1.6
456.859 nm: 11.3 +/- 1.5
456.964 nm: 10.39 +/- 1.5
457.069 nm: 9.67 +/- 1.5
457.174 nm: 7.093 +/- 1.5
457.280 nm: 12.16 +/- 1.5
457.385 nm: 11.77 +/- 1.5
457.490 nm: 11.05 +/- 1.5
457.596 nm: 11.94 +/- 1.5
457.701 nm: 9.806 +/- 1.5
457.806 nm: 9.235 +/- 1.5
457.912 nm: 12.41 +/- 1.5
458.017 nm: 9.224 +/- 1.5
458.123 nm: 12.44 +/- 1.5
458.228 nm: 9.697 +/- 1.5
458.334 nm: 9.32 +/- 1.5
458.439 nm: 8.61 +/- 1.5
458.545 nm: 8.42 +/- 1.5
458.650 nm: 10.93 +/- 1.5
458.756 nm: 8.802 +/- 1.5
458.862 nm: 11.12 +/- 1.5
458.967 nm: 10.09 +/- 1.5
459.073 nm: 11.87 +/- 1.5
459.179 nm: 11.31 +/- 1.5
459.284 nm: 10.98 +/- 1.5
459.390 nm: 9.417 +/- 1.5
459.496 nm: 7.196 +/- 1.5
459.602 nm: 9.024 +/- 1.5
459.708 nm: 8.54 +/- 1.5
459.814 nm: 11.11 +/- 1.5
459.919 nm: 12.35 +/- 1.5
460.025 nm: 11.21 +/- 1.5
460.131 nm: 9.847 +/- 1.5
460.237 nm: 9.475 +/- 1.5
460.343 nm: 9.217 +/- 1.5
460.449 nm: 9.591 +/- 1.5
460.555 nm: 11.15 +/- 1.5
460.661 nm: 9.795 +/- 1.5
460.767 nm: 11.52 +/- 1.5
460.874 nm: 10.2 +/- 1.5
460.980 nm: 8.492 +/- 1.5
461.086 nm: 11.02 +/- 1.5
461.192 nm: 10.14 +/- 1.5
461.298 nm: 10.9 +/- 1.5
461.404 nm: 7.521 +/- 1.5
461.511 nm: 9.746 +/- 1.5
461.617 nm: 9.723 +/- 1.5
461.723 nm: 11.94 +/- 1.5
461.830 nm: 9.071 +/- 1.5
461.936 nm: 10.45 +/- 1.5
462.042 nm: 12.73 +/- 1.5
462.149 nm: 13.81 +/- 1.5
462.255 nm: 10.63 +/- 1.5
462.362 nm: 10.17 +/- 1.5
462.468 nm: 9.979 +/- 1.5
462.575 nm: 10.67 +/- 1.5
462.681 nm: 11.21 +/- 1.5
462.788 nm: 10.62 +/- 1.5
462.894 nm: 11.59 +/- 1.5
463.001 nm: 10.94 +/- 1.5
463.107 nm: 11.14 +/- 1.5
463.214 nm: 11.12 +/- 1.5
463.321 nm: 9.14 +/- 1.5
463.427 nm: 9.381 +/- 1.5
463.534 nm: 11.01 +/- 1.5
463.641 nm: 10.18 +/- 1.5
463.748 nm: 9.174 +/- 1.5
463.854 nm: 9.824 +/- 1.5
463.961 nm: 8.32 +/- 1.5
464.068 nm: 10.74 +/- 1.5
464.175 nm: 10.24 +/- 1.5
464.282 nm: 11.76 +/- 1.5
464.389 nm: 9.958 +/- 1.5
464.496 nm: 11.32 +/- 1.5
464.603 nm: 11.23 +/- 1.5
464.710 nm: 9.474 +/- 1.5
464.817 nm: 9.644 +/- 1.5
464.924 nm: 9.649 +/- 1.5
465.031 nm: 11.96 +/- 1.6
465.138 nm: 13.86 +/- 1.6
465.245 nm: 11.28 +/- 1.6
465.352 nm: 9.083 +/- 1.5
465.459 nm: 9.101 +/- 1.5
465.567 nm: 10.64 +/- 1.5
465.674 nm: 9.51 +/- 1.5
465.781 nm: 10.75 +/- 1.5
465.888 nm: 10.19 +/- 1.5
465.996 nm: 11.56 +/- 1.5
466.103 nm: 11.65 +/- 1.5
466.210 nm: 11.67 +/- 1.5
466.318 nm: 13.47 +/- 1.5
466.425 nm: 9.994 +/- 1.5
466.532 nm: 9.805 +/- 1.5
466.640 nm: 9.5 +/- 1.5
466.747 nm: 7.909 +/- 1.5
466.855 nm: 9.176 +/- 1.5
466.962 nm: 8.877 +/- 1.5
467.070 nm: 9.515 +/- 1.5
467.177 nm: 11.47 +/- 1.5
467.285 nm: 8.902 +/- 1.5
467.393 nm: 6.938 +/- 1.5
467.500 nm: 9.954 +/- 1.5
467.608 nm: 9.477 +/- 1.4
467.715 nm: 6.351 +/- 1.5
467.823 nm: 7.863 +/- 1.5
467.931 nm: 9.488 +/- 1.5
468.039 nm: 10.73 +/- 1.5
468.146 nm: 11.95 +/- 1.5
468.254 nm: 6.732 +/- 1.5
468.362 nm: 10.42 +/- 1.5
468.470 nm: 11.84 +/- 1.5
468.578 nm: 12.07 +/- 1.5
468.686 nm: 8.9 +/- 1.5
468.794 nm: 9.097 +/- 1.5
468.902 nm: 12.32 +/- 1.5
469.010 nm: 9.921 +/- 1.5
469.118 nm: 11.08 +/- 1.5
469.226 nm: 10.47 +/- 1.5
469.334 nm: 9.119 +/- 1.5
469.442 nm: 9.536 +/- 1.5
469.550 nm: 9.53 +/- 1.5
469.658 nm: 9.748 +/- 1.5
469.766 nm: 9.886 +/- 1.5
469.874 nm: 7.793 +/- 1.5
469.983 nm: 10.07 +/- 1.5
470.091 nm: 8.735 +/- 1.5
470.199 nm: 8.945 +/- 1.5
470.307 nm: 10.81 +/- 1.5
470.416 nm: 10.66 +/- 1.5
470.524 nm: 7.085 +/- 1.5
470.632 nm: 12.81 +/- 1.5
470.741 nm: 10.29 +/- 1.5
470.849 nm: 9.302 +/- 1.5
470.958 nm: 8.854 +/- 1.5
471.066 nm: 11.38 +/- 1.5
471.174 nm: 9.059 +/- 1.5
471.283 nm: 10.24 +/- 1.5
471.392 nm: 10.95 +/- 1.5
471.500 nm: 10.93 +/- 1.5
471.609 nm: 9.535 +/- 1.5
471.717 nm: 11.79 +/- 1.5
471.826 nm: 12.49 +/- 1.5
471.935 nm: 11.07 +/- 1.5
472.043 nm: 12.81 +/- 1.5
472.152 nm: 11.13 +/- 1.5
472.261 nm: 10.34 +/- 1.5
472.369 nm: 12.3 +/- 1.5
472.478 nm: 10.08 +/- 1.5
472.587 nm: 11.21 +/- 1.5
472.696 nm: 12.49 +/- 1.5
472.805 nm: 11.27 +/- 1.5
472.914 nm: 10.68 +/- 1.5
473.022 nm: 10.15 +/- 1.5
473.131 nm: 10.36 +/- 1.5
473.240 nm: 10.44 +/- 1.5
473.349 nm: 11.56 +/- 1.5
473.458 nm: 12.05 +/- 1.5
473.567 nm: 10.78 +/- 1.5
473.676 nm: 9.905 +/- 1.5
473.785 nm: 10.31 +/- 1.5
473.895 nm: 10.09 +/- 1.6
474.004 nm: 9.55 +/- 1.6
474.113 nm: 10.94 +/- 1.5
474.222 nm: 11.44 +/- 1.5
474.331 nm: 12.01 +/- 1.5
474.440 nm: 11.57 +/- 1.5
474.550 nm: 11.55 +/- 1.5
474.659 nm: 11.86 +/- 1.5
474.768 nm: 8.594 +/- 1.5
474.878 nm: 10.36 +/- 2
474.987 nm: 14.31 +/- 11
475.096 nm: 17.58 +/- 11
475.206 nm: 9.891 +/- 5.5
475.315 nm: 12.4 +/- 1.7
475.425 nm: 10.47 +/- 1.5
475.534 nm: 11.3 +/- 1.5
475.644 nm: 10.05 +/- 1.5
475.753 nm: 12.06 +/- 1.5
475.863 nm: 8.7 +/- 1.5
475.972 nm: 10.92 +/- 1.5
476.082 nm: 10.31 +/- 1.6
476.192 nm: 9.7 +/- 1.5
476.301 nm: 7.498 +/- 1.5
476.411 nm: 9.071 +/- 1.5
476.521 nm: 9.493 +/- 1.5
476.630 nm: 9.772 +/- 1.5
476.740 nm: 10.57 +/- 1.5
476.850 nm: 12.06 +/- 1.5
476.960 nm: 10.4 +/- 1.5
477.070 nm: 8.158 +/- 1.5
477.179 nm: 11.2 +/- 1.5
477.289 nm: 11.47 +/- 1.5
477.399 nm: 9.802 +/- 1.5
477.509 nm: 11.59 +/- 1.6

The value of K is 0.24 nm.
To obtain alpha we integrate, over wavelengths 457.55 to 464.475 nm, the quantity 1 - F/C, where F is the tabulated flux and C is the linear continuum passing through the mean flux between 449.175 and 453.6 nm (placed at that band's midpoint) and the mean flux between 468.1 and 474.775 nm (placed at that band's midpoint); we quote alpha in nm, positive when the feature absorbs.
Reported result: 0.13 nm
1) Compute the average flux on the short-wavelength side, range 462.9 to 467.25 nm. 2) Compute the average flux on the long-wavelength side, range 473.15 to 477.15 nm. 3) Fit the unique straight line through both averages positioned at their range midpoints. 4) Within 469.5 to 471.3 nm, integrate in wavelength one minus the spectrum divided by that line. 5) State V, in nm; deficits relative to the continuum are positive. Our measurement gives 0.150 nm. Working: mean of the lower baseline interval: 10.4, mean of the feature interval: 9.71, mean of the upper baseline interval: 10.8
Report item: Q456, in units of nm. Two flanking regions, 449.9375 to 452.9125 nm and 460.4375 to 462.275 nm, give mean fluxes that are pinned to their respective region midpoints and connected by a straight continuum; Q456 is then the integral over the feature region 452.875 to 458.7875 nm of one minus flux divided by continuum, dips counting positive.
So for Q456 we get 0.13 nm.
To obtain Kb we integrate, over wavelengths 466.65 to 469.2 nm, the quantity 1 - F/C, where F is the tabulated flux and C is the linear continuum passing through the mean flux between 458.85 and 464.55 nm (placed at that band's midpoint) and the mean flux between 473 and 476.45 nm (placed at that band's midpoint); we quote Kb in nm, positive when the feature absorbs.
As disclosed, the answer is 0.24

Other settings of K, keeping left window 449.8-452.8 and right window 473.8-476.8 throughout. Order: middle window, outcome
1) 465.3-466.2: 0.030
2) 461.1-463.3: 0.003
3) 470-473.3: 0.054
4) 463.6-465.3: 0.029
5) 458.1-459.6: 0.104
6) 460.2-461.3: 0.060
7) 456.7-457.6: 0.002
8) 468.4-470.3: 0.140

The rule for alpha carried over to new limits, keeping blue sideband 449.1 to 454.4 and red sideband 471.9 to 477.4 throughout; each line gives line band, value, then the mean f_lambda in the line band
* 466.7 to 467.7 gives 0.158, 9.04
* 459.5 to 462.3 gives 0.081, 10.3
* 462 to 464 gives 0.005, 10.6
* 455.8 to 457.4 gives 0.003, 10.5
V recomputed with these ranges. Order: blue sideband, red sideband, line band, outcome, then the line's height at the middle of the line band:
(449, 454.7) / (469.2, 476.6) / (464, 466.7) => -0.042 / 10.5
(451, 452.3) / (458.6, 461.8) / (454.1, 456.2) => -0.015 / 10.6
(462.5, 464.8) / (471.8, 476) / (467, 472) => 0.435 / 10.9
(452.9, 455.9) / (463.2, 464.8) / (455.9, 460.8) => -0.011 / 10.2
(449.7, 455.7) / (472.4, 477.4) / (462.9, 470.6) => 0.459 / 10.7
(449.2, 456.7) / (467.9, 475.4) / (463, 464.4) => 0.053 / 10.6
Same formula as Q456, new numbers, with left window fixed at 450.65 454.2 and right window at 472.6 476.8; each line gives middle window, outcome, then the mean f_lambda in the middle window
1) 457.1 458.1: -0.01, 10.6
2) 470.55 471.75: 0.05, 10.4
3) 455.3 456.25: -0.03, 10.8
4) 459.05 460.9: 0.06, 10.2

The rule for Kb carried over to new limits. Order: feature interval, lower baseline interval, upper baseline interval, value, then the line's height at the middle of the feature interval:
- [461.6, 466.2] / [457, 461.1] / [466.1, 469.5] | -0.29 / 10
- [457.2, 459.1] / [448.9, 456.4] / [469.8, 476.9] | 0.02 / 10.5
